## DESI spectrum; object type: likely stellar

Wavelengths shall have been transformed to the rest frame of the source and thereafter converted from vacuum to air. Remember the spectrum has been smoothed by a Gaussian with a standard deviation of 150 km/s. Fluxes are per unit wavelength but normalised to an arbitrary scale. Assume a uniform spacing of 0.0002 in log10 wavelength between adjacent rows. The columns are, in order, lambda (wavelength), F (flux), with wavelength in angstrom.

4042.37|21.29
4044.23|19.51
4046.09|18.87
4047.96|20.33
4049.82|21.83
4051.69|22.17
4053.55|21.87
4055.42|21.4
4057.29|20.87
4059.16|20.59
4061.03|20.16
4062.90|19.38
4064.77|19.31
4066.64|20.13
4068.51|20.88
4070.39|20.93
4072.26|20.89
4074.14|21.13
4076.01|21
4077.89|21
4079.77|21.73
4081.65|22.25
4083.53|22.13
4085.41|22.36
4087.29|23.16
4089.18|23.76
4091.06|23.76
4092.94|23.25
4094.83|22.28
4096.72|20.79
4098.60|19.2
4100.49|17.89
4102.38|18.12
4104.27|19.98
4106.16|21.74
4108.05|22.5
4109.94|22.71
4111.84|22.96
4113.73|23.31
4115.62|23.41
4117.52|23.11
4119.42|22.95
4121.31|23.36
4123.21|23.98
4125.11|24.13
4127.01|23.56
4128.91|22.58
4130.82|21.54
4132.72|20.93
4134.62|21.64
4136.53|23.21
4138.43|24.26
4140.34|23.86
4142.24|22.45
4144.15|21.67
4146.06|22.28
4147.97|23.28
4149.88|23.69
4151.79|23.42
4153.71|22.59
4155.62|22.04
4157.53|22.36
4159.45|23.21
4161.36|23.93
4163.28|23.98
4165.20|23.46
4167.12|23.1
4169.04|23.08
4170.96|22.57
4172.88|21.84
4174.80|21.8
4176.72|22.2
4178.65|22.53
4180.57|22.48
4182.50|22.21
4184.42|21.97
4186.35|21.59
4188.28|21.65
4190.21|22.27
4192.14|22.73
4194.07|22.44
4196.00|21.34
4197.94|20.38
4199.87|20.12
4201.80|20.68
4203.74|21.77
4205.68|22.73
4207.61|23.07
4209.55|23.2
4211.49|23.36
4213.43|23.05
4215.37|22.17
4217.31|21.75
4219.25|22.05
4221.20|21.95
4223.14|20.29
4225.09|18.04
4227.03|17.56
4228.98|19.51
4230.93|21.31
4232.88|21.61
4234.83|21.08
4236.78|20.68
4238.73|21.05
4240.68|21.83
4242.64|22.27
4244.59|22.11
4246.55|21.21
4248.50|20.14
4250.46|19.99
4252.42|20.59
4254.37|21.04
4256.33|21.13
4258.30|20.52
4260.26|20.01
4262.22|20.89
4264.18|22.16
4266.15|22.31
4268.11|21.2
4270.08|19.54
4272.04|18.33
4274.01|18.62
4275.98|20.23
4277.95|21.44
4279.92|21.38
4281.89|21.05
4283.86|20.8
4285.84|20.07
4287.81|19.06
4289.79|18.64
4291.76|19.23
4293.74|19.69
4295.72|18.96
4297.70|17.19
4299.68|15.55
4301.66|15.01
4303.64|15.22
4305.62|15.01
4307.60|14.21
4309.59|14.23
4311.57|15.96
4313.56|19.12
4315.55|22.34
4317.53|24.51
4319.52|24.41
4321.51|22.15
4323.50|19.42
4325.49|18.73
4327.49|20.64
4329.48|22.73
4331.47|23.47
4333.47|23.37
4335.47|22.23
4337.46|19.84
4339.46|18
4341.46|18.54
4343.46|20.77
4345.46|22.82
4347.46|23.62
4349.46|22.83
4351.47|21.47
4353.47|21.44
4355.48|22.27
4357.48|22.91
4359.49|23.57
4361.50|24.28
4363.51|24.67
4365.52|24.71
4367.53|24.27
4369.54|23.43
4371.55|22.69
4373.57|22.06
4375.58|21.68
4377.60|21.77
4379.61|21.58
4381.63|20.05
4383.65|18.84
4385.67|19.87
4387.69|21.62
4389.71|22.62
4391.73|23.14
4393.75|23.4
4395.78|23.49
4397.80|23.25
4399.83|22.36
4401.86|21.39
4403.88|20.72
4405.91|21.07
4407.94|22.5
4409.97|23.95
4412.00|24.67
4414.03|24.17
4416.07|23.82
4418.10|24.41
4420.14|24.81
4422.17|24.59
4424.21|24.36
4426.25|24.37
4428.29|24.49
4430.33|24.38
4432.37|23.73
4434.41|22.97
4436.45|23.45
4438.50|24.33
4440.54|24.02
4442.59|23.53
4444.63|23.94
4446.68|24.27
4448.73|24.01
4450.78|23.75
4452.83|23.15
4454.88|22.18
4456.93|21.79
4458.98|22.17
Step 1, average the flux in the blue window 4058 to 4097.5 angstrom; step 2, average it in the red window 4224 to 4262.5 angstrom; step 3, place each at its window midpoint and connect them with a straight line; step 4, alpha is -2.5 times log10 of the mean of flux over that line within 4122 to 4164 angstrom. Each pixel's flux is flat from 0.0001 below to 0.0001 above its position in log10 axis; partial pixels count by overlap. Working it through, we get -0.09 mag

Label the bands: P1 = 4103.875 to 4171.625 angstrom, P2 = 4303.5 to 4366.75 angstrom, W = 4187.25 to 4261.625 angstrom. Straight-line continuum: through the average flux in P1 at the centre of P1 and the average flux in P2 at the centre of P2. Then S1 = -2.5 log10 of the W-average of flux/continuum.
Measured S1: 0.04 mag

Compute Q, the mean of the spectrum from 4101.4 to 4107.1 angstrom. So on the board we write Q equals 19.9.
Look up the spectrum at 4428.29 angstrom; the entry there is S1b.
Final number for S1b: 24.49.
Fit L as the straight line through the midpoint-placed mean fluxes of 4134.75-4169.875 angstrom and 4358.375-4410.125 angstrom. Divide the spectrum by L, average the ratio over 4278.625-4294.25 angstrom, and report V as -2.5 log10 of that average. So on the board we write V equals 0.14 mag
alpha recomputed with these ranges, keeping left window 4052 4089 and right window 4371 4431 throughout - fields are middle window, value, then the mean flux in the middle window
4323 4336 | 0.042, 21.6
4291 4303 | 0.261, 17.5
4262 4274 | 0.079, 20.6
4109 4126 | -0.093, 23.3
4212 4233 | 0.052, 20.9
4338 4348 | 0.095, 20.6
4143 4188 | -0.050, 22.6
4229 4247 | 0.031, 21.4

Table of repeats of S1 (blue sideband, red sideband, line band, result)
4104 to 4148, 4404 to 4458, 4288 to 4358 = 0.175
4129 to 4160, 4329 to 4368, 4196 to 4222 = 0.027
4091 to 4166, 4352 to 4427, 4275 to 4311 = 0.243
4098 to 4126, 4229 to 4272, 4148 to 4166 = -0.074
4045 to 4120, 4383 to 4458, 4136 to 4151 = -0.067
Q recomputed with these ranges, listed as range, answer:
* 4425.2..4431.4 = 24.4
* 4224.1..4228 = 17.8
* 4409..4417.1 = 24.2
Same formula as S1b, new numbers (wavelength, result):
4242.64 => 22.27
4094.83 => 22.28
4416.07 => 23.82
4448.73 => 24.01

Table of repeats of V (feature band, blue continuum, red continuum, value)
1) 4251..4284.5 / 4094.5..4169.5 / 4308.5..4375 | 0.068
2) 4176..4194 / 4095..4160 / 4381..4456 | 0.014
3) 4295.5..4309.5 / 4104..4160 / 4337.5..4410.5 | 0.389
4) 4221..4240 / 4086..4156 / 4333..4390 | 0.100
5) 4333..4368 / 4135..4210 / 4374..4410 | -0.017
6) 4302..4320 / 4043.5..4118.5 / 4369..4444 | 0.237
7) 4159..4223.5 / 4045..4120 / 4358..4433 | -0.016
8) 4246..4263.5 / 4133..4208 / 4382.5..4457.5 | 0.103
